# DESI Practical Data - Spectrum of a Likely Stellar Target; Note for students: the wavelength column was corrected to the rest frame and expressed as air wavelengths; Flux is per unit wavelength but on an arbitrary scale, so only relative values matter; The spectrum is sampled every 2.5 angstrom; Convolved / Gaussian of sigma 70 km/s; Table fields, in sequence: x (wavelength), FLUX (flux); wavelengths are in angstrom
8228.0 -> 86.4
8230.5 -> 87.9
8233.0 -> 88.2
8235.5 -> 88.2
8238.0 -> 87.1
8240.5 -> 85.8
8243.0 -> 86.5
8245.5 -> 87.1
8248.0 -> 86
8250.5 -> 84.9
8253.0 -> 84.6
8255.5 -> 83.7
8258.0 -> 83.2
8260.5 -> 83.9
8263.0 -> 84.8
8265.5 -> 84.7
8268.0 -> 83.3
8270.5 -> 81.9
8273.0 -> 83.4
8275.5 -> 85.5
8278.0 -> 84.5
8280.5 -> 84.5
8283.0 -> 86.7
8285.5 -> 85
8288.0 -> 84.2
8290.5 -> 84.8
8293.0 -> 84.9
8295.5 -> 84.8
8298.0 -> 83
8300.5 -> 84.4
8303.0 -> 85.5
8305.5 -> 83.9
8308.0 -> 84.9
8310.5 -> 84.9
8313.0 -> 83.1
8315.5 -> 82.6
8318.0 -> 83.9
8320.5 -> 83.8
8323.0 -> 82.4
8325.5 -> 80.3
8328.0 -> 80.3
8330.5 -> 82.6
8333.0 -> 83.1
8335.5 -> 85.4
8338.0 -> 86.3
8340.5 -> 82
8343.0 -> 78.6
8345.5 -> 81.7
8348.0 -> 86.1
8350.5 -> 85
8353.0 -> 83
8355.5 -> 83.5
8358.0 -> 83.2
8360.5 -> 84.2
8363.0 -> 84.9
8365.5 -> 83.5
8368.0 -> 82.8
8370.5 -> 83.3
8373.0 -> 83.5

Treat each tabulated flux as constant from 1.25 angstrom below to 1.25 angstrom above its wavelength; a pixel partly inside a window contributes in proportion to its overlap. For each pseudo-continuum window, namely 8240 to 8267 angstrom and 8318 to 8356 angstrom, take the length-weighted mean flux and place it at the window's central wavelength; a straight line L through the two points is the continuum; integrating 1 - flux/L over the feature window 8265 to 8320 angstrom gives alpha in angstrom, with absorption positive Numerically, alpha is -0.2 angstrom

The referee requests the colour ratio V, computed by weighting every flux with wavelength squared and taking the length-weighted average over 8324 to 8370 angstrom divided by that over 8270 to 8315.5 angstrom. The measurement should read 1.00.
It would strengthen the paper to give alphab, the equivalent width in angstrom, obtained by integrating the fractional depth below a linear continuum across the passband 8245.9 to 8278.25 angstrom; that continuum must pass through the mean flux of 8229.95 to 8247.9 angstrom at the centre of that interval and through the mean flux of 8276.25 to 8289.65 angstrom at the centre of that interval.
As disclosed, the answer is 0.7 angstrom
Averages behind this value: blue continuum 87.2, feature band 84.3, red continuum 85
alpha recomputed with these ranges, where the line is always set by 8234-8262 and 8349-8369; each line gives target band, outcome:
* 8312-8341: 0.5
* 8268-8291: 0.2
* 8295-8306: 0.1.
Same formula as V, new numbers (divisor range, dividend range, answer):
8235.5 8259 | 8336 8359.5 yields 1.00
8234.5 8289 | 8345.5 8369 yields 1.01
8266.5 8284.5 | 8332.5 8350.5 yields 1.01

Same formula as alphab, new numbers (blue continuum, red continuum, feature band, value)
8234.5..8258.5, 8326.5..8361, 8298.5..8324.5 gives 0.0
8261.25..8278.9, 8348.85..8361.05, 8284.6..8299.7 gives -0.1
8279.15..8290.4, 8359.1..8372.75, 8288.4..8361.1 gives 0.8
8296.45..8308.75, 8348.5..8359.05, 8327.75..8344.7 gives 0.3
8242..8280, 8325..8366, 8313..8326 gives 0.1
